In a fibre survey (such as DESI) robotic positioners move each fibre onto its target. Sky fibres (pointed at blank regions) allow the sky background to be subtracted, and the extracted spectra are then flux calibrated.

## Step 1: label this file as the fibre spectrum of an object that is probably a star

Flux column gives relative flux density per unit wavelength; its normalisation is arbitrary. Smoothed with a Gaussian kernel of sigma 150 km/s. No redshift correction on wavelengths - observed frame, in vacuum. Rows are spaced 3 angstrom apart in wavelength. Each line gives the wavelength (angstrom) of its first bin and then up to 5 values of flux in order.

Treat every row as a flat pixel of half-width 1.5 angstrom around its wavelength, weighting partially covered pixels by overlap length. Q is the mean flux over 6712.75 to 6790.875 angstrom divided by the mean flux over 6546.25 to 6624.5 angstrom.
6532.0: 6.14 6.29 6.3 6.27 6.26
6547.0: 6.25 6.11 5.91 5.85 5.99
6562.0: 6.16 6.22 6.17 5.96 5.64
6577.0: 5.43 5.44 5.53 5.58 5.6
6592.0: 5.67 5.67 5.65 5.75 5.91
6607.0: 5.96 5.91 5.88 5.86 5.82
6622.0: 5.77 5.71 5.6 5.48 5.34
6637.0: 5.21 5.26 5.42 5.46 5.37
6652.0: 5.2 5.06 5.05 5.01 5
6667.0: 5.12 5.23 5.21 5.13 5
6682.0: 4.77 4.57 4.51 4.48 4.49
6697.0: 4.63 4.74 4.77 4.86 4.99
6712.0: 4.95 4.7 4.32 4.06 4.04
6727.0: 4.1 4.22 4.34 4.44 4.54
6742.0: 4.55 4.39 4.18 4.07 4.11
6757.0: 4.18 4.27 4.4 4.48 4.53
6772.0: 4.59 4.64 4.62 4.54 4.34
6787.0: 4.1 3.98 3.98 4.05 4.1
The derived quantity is 0.7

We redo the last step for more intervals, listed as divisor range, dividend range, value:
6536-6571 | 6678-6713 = 0.77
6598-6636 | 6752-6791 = 0.76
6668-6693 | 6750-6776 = 0.90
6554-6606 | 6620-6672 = 0.92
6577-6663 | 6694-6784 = 0.80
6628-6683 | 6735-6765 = 0.83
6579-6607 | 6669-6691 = 0.86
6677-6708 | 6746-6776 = 0.92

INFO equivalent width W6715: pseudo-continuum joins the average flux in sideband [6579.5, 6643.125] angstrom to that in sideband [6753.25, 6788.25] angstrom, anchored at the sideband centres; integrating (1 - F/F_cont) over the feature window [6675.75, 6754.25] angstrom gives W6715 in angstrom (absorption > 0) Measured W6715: 5.3 angstrom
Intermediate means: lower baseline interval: 5.65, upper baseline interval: 4.41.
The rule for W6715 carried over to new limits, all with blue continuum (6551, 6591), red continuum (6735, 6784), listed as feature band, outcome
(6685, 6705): 1.1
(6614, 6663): -1.0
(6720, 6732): 1.4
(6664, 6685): 0.0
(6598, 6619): -1.3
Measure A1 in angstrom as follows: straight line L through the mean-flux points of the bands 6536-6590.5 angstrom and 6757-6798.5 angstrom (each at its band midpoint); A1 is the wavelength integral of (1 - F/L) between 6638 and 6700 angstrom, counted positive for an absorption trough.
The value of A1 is 1.8 angstrom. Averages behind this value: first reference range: 5.93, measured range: 4.99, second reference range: 4.34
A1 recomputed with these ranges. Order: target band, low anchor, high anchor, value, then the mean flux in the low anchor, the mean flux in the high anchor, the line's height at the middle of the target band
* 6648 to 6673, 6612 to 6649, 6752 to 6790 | 0.8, 5.56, 4.38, 5.3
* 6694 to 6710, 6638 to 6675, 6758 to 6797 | 0.4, 5.2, 4.35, 4.88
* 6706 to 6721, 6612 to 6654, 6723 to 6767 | -0.2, 5.52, 4.29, 4.63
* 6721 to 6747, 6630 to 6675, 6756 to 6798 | 1.9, 5.22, 4.33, 4.64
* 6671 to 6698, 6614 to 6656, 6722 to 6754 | 0.8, 5.48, 4.28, 4.9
